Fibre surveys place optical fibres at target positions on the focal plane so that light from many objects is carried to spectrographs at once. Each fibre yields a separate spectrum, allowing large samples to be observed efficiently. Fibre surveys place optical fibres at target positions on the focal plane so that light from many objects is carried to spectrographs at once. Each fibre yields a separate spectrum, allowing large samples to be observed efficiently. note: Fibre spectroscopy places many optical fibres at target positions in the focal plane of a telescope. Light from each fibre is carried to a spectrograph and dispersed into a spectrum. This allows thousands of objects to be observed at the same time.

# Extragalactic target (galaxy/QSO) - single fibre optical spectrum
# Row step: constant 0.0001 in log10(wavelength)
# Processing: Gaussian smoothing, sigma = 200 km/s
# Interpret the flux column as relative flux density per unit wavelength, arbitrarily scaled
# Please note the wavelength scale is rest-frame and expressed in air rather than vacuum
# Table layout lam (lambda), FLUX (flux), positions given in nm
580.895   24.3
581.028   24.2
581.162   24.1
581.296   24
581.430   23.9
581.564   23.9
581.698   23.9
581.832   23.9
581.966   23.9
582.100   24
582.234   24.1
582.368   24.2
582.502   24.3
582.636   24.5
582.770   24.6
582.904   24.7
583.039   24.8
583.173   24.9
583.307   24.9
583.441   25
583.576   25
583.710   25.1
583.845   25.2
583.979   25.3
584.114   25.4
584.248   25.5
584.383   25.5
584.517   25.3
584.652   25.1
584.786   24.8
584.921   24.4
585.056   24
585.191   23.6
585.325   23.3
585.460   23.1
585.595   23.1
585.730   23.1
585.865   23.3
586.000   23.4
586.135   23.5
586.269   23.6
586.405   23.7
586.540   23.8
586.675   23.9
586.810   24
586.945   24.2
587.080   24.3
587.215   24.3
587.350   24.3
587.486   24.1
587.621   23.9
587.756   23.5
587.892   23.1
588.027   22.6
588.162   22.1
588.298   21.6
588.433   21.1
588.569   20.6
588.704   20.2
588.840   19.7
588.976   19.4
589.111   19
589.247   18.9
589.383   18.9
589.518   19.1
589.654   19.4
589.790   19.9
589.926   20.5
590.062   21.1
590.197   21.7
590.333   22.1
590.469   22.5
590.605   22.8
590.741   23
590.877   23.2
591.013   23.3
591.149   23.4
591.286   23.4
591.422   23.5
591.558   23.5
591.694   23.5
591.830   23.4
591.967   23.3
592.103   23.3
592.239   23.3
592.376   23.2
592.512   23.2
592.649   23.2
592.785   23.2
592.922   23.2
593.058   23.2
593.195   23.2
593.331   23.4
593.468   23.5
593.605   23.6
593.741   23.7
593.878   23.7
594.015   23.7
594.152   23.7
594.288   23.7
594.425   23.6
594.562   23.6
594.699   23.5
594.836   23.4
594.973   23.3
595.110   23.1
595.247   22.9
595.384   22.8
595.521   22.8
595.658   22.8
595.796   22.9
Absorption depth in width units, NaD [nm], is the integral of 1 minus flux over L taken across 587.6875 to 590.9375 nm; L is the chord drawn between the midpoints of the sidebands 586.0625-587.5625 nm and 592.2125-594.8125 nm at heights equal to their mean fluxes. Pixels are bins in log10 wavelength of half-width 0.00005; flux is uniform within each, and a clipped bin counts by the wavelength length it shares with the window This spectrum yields 0.37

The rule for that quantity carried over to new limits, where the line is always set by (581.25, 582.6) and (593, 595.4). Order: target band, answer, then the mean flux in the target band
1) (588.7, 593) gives 0.30 nm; 21.9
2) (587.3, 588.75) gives 0.08 nm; 22.5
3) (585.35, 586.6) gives 0.02 nm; 23.4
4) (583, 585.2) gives -0.10 nm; 25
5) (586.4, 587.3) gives -0.01 nm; 24.1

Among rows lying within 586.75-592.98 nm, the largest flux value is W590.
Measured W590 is 24.3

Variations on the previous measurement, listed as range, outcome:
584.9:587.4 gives 24.4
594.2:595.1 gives 23.7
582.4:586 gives 25.5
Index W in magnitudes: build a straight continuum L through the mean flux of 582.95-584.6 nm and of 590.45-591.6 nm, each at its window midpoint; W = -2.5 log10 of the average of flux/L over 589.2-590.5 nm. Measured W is 0.155 mag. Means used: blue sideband 25.1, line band 20.4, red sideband 23.2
